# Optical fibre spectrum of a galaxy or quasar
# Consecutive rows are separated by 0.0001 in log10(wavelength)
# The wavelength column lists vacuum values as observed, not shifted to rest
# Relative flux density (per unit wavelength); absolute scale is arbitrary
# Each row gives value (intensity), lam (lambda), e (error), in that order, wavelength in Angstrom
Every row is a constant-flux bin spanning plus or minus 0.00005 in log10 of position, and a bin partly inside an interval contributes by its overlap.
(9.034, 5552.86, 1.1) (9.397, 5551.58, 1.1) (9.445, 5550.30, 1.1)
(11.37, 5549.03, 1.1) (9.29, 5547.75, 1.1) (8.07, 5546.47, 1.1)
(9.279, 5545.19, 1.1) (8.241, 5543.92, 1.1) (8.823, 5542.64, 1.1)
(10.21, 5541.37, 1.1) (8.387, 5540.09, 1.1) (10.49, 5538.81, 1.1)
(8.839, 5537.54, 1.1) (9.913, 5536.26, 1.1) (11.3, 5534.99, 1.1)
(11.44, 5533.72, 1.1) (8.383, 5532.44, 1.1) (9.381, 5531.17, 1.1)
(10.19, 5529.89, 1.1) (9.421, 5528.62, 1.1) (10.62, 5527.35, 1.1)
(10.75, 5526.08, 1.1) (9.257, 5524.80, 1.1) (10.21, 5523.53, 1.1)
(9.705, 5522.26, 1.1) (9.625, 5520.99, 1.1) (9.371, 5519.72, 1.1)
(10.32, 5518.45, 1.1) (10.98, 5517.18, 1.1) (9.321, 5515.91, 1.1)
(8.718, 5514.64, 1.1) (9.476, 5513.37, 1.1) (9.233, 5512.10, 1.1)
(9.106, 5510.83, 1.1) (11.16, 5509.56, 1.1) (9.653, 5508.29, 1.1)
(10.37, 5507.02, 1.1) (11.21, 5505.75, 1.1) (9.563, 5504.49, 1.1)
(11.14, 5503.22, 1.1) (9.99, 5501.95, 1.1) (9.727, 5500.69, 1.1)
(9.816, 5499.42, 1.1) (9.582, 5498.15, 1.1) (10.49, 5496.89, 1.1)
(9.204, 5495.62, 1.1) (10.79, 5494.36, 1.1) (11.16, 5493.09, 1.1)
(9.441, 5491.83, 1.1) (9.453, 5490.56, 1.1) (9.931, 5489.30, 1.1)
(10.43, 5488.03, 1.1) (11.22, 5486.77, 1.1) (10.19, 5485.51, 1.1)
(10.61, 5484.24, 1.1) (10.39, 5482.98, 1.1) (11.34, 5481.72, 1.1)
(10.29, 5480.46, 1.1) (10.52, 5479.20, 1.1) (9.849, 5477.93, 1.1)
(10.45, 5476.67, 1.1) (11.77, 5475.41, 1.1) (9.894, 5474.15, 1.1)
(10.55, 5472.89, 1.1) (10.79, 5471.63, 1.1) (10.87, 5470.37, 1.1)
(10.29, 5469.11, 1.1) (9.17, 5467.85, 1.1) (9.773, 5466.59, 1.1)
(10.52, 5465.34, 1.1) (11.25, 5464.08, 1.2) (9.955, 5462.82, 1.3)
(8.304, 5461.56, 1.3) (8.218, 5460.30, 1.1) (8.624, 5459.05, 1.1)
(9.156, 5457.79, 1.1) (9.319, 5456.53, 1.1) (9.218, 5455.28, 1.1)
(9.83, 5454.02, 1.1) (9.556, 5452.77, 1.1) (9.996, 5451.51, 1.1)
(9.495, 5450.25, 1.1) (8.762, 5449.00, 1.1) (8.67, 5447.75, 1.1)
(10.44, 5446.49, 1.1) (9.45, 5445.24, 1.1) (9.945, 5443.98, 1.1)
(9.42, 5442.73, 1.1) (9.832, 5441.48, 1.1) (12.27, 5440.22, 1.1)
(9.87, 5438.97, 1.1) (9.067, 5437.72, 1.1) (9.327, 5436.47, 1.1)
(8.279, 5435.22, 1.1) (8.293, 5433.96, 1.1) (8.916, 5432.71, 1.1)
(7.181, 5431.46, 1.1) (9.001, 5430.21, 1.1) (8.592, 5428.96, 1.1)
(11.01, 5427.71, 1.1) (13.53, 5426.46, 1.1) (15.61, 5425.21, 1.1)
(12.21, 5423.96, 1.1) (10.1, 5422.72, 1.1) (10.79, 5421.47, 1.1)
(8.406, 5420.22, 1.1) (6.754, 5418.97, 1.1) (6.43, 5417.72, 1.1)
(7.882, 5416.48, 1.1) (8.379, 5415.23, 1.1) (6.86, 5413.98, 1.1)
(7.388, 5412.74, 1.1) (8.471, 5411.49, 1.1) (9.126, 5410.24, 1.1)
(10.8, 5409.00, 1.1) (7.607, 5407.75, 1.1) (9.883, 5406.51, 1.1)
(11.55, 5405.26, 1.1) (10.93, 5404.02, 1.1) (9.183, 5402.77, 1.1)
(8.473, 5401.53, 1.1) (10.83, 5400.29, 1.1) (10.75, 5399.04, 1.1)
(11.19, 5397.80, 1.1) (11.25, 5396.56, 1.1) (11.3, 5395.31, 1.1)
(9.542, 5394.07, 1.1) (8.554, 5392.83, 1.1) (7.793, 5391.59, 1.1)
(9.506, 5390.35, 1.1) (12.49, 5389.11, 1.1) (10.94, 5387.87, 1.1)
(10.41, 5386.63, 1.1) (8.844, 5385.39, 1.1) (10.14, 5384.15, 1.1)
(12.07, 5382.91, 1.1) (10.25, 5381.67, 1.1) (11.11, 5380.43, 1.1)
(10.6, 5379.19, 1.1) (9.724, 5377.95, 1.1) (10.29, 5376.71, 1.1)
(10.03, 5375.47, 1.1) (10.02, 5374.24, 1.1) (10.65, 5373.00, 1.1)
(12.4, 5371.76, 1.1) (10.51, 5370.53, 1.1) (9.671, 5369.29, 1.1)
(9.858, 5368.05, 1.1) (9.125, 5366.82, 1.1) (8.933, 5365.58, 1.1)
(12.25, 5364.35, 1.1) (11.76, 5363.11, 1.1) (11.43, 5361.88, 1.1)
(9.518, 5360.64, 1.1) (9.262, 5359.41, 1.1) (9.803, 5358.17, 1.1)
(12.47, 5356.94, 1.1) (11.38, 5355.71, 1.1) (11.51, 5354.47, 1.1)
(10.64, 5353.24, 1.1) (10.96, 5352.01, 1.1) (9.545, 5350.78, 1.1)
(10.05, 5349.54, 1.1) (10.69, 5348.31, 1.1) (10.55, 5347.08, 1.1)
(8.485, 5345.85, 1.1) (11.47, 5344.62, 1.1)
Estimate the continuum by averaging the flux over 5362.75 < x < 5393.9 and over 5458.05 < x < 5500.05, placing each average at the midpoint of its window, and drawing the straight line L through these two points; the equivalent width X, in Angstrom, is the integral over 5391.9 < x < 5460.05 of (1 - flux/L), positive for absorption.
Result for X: 4.41 Angstrom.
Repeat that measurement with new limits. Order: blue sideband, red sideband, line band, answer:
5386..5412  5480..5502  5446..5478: 1.2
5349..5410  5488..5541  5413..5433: 1.5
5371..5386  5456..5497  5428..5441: 1.5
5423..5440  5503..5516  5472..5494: -1.1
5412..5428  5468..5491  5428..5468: 2.5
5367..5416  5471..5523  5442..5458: 0.9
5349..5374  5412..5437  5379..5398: -0.7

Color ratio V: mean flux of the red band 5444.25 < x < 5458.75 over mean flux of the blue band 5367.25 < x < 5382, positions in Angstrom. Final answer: 0.9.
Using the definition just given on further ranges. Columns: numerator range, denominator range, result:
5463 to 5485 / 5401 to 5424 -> 1.17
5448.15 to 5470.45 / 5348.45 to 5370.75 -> 0.91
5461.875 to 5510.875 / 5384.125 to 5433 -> 1.06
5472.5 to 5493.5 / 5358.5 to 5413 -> 1.03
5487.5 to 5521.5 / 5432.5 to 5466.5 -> 1.05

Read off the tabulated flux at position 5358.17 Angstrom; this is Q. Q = 9.803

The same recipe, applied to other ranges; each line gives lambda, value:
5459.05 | 8.624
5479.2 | 10.52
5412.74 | 7.388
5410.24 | 9.126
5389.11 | 12.49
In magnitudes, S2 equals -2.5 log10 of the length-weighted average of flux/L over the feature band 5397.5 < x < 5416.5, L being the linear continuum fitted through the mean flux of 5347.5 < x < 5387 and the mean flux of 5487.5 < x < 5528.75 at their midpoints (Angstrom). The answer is 0.11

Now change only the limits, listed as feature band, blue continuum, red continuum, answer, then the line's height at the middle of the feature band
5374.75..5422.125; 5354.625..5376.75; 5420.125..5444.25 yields 0.08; 10.3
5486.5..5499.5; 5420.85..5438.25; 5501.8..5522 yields -0.01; 9.99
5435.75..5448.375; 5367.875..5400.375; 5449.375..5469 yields -0.01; 9.71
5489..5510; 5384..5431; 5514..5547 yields -0.05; 9.7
